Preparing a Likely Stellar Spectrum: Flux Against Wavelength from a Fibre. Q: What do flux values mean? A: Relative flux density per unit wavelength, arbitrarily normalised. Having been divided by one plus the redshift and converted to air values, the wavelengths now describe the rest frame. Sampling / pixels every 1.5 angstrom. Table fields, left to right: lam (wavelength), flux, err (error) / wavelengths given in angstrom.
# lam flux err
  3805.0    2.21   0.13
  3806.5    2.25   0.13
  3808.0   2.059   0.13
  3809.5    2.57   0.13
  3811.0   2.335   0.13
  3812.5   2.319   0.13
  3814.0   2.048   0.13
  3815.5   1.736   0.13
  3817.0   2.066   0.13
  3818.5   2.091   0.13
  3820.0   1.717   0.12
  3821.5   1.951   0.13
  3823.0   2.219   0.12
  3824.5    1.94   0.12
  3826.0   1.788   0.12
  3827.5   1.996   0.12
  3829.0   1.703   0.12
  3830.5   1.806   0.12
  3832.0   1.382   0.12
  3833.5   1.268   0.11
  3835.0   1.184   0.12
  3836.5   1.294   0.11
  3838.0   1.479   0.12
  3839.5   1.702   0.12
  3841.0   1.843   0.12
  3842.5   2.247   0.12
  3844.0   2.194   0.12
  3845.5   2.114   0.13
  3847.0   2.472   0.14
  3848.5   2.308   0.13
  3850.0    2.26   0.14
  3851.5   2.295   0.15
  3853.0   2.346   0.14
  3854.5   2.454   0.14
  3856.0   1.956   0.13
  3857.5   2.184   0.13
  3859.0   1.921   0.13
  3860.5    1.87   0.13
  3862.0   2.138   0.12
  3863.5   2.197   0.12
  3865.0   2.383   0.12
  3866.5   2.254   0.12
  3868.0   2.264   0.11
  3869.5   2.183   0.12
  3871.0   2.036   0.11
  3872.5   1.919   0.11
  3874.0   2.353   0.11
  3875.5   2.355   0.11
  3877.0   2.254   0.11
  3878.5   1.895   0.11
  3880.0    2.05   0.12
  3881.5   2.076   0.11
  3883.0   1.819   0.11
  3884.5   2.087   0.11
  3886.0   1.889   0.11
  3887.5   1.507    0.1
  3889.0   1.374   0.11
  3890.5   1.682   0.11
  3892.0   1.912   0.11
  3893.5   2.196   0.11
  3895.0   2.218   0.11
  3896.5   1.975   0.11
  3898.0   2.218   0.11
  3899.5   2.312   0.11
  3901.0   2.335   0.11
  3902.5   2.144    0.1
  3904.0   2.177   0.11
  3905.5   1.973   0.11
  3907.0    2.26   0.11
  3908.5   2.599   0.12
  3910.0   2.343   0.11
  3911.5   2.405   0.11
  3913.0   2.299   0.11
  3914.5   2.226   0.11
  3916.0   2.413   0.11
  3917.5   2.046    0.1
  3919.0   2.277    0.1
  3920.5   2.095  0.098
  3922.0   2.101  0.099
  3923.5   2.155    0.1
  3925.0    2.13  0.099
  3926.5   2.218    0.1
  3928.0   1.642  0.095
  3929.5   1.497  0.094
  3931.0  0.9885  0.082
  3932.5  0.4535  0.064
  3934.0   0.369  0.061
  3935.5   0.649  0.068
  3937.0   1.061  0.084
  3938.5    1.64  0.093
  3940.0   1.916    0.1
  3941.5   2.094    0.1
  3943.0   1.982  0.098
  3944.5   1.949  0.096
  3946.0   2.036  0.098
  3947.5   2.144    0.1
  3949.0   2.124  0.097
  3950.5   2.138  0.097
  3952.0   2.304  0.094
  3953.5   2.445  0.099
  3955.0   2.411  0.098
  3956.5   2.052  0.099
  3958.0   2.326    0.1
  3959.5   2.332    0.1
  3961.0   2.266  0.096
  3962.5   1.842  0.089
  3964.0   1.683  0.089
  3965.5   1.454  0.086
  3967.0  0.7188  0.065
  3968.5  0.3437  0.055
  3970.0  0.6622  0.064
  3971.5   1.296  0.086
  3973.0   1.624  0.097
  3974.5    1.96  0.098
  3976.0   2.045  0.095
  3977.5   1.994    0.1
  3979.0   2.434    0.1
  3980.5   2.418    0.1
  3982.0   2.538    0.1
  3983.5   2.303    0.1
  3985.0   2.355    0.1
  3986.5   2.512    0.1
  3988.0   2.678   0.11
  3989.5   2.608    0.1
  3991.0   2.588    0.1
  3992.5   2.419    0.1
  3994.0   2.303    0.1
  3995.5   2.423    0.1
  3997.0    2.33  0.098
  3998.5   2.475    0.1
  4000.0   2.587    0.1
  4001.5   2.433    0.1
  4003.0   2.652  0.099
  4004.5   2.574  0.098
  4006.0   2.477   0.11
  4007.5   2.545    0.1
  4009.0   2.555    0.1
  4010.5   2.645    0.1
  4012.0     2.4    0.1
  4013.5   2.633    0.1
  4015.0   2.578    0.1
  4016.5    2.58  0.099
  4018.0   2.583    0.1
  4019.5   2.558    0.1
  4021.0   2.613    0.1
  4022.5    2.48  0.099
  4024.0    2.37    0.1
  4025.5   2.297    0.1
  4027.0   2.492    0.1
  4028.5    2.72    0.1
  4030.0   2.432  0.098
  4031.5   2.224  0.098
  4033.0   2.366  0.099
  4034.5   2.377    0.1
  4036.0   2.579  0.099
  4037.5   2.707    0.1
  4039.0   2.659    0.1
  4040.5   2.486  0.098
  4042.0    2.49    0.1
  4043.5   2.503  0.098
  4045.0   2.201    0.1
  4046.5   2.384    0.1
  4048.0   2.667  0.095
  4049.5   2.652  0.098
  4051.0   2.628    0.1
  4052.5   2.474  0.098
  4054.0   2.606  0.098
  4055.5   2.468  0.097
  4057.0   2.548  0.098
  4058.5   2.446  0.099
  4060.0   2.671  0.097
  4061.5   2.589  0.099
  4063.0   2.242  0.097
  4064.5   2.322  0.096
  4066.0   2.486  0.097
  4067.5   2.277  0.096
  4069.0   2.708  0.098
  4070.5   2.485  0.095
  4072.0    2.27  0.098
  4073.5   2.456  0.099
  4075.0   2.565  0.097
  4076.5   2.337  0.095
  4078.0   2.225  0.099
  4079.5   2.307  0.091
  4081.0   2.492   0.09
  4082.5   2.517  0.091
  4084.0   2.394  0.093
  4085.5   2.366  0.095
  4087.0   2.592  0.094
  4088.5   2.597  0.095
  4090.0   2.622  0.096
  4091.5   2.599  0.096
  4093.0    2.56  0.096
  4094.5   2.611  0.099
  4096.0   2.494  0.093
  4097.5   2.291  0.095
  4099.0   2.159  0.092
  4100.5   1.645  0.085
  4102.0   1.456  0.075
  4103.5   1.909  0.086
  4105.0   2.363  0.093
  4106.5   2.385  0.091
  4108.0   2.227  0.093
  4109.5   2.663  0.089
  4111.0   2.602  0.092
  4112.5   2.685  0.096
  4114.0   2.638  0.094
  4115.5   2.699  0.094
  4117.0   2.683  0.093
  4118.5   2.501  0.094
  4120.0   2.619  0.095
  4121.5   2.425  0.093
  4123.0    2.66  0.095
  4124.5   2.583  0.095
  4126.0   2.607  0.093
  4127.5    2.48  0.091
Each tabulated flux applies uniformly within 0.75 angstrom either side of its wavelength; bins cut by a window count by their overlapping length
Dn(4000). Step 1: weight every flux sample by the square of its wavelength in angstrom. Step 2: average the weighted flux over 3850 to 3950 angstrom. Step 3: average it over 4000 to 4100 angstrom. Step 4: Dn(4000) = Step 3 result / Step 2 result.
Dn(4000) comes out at 1.35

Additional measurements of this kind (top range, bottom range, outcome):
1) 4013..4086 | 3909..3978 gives 1.45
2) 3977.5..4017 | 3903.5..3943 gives 1.40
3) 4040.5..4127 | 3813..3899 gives 1.38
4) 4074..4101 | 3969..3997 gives 1.18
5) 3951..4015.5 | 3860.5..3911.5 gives 1.09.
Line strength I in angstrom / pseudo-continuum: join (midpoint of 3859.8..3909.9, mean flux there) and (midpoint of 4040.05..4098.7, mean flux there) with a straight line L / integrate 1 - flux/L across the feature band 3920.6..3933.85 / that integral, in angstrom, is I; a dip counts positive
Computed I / 3.4 angstrom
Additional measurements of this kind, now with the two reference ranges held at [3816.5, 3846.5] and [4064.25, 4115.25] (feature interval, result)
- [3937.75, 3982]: 4.2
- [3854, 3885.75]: -3.9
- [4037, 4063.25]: -2.5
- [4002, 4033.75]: -4.0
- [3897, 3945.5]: 2.3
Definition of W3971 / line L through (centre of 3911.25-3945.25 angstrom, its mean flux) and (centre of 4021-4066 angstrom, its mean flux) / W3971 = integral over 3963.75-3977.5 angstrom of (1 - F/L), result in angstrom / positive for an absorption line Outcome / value 4.7 angstrom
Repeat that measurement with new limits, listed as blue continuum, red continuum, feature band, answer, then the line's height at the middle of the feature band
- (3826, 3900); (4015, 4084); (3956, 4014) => 3.81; 2.31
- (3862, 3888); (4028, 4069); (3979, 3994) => -0.82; 2.35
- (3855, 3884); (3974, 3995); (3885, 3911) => 1.32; 2.18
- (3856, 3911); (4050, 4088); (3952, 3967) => 1.40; 2.24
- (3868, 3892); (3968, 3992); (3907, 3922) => -2.19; 2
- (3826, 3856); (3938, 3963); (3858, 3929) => -3.34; 2.01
